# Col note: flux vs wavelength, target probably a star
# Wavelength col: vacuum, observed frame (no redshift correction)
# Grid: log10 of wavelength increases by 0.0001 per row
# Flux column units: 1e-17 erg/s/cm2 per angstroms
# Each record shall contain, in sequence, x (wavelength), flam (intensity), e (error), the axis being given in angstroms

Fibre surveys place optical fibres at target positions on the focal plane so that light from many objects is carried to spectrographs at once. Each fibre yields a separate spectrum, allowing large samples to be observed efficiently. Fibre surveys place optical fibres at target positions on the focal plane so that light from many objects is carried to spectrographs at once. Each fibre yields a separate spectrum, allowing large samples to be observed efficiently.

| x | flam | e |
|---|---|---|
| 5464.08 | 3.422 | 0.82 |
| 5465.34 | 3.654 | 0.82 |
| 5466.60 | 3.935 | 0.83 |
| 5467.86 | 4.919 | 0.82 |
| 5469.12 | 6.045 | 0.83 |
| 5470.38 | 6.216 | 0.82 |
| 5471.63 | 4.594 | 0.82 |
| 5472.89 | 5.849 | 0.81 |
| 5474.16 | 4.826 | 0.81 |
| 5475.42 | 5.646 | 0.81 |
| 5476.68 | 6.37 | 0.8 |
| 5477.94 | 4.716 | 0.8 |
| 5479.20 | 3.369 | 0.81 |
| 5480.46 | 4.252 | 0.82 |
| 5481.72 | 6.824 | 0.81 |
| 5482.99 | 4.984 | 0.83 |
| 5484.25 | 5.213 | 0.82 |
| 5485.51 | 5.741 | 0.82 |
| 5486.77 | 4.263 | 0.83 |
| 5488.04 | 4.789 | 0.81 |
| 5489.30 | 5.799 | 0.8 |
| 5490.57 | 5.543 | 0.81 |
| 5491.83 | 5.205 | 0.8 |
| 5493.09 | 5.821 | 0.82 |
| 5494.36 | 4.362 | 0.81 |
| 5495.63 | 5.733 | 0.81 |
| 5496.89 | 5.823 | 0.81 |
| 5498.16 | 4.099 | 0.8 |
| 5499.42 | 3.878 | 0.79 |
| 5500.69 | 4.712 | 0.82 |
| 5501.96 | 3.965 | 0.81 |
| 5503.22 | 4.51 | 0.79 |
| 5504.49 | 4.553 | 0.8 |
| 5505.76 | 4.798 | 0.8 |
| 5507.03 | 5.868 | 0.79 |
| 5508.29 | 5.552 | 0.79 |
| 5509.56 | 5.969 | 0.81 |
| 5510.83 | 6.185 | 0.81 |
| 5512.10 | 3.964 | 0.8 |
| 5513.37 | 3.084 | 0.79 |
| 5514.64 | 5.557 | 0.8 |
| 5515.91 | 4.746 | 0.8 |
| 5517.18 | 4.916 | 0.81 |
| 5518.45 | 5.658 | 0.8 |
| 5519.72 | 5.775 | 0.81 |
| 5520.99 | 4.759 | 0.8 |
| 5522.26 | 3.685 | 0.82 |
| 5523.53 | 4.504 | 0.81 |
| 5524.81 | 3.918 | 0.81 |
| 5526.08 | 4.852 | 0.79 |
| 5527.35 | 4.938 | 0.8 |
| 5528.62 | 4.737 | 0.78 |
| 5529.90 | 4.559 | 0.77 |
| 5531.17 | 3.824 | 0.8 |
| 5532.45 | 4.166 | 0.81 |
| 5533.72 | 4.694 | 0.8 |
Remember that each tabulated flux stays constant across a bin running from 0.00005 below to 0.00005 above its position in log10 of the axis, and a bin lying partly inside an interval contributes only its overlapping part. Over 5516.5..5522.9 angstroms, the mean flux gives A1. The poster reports 4.96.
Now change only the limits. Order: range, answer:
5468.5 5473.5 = 5.69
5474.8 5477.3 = 6.01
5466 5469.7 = 4.96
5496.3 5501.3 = 4.62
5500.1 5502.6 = 4.34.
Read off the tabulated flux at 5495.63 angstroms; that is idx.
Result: 5.733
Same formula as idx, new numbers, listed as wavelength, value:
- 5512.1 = 3.964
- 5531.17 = 3.824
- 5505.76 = 4.798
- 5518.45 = 5.658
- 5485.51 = 5.741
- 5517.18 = 4.916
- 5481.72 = 6.824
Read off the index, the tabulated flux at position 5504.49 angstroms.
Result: 4.553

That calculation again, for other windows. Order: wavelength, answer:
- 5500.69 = 4.712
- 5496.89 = 5.823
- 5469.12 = 6.045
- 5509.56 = 5.969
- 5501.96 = 3.965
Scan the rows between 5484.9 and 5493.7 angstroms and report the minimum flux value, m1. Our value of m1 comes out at 4.263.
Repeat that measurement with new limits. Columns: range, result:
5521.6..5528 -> 3.685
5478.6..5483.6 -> 3.369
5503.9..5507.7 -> 4.553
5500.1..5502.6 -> 3.965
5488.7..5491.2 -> 5.543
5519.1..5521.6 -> 4.759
